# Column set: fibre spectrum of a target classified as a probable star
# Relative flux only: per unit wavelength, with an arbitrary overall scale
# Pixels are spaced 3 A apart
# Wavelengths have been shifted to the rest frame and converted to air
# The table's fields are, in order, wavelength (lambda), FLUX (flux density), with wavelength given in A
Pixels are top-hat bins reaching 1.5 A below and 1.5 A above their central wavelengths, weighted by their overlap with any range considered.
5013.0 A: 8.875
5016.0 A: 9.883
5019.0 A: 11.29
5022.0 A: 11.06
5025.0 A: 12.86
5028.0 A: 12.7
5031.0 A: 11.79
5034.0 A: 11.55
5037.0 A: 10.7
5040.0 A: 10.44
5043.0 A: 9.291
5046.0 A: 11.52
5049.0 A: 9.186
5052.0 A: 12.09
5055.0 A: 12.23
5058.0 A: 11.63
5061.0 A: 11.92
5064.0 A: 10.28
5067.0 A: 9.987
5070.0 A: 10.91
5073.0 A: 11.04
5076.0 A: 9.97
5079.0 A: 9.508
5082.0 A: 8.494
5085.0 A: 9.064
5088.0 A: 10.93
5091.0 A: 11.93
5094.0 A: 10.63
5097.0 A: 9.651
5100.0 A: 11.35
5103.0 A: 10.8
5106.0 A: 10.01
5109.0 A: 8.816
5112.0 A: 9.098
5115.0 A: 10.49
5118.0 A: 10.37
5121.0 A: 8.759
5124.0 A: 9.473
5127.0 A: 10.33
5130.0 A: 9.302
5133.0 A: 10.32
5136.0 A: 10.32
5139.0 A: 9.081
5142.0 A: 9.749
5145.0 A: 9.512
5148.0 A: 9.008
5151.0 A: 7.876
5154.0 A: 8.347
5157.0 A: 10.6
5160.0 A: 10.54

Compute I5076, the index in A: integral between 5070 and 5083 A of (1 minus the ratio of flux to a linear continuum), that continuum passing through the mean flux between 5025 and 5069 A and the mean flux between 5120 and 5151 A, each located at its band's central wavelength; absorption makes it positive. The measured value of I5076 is 0.8 A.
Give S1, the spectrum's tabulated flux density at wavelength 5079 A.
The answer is 9.508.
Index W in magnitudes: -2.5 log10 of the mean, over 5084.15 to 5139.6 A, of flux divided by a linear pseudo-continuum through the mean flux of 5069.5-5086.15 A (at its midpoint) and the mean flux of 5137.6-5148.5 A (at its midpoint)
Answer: -0.05 mag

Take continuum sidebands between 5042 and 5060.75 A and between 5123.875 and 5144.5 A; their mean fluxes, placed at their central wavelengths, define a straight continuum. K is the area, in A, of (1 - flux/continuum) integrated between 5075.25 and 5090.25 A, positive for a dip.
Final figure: 1.3 A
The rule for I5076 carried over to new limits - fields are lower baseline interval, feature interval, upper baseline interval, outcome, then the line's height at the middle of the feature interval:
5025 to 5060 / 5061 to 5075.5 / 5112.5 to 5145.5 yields 0.2 A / 10.8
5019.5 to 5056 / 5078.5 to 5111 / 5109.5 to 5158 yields 0.4 A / 10.2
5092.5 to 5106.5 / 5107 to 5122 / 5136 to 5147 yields 0.9 A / 10.2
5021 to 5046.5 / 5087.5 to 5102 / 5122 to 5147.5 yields -0.8 A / 10.3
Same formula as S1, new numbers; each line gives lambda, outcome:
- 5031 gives 11.79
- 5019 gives 11.29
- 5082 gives 8.494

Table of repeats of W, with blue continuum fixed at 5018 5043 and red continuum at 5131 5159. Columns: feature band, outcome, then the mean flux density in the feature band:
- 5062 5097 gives 0.03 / 10.2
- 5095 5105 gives -0.04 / 10.6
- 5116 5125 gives 0.03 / 9.59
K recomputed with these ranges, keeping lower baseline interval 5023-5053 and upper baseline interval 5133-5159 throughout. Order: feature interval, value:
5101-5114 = 0.3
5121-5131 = 0.2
